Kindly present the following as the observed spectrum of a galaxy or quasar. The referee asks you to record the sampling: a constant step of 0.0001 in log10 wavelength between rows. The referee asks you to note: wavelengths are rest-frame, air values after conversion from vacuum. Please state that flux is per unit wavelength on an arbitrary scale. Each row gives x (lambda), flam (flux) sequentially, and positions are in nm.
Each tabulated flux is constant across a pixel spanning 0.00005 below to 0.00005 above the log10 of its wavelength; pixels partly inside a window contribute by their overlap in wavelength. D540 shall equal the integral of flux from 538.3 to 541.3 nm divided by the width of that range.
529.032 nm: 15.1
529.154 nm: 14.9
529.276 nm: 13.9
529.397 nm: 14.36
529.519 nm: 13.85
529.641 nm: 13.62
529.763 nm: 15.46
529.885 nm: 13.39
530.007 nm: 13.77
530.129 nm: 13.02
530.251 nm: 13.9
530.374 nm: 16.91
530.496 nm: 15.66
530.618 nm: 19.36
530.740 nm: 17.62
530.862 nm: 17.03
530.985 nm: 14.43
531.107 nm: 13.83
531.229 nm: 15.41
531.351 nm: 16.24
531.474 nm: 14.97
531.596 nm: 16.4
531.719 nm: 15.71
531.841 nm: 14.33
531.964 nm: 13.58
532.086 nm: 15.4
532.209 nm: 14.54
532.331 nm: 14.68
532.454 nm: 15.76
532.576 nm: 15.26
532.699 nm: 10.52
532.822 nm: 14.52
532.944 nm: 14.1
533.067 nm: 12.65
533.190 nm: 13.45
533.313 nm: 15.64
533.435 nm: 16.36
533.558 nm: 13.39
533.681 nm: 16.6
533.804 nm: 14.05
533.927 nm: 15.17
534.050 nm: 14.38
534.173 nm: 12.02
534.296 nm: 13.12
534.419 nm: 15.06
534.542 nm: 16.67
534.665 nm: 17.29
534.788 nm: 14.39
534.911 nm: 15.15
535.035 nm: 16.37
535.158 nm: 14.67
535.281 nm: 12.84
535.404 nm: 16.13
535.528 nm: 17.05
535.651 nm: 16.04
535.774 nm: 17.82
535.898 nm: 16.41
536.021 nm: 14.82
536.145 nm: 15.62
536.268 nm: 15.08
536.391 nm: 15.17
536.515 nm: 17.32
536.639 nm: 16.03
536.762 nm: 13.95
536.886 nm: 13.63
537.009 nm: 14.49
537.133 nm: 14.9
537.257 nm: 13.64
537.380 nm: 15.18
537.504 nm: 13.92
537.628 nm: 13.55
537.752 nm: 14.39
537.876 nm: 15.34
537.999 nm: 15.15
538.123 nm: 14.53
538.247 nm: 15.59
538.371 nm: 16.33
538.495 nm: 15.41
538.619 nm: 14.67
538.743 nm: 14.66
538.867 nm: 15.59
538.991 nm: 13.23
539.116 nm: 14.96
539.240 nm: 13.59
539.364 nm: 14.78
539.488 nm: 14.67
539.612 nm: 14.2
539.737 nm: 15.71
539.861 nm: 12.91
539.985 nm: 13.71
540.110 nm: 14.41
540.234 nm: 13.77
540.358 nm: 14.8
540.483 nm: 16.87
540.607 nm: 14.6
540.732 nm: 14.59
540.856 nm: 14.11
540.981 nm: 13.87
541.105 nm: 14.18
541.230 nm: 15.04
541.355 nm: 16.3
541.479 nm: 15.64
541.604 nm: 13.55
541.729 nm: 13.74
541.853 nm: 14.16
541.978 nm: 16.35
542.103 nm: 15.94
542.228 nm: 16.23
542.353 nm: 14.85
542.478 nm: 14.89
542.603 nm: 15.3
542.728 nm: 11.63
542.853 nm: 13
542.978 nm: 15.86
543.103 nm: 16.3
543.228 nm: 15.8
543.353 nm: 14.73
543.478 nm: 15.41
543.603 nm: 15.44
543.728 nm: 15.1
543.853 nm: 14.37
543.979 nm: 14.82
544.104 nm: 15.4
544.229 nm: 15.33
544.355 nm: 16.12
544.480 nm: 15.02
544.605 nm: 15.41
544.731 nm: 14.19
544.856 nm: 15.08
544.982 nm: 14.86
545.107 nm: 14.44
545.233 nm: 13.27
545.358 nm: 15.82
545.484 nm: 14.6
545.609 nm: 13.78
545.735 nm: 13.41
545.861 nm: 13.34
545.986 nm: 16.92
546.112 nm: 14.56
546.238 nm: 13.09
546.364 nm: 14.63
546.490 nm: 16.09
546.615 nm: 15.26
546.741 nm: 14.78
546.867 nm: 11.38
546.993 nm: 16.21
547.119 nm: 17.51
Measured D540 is 14.6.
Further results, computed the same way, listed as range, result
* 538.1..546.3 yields 14.8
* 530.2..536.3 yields 15.2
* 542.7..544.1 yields 14.9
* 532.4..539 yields 14.9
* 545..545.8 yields 14.3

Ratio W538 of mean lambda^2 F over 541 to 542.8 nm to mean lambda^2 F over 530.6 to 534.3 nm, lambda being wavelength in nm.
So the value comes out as 1.03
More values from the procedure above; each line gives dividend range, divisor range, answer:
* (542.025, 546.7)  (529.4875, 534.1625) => 1.05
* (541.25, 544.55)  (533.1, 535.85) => 1.03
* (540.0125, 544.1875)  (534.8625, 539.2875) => 1.00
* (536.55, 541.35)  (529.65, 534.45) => 1.02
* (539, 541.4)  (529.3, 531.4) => 1.00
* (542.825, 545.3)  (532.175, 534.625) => 1.08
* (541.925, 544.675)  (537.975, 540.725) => 1.04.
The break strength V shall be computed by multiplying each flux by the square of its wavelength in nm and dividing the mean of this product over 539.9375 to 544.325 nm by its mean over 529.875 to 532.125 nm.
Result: 1.0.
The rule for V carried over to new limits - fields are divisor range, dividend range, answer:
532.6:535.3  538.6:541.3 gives 1.02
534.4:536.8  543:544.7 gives 1.00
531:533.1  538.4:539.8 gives 1.03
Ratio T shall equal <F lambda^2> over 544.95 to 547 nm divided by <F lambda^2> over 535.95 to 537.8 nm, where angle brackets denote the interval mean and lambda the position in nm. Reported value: 1.01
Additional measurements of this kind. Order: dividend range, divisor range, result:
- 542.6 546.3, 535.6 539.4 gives 1.01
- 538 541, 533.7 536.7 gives 0.97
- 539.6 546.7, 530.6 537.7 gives 1.02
